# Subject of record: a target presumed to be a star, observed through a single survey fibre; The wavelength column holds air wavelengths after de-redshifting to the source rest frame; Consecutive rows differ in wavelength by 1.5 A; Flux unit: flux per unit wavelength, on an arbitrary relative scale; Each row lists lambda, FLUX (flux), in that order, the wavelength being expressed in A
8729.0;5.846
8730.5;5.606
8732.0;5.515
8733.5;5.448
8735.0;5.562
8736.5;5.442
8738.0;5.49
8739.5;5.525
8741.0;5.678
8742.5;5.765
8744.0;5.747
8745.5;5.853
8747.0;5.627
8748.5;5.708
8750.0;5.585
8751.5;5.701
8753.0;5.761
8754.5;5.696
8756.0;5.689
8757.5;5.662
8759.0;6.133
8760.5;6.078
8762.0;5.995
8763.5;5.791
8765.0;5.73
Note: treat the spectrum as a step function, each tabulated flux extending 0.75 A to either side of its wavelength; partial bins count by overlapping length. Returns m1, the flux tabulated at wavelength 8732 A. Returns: 5.515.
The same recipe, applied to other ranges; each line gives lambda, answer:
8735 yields 5.562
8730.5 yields 5.606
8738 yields 5.49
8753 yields 5.761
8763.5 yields 5.791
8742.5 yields 5.765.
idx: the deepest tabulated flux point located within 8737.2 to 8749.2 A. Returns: 5.49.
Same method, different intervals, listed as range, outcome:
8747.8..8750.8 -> 5.585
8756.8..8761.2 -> 5.662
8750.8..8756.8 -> 5.689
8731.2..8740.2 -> 5.442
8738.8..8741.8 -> 5.525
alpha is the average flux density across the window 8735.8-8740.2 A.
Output 5.49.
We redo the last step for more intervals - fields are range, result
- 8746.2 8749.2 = 5.67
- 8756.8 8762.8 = 5.97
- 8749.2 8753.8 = 5.68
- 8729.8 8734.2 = 5.52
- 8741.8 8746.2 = 5.79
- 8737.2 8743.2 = 5.61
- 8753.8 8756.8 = 5.69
